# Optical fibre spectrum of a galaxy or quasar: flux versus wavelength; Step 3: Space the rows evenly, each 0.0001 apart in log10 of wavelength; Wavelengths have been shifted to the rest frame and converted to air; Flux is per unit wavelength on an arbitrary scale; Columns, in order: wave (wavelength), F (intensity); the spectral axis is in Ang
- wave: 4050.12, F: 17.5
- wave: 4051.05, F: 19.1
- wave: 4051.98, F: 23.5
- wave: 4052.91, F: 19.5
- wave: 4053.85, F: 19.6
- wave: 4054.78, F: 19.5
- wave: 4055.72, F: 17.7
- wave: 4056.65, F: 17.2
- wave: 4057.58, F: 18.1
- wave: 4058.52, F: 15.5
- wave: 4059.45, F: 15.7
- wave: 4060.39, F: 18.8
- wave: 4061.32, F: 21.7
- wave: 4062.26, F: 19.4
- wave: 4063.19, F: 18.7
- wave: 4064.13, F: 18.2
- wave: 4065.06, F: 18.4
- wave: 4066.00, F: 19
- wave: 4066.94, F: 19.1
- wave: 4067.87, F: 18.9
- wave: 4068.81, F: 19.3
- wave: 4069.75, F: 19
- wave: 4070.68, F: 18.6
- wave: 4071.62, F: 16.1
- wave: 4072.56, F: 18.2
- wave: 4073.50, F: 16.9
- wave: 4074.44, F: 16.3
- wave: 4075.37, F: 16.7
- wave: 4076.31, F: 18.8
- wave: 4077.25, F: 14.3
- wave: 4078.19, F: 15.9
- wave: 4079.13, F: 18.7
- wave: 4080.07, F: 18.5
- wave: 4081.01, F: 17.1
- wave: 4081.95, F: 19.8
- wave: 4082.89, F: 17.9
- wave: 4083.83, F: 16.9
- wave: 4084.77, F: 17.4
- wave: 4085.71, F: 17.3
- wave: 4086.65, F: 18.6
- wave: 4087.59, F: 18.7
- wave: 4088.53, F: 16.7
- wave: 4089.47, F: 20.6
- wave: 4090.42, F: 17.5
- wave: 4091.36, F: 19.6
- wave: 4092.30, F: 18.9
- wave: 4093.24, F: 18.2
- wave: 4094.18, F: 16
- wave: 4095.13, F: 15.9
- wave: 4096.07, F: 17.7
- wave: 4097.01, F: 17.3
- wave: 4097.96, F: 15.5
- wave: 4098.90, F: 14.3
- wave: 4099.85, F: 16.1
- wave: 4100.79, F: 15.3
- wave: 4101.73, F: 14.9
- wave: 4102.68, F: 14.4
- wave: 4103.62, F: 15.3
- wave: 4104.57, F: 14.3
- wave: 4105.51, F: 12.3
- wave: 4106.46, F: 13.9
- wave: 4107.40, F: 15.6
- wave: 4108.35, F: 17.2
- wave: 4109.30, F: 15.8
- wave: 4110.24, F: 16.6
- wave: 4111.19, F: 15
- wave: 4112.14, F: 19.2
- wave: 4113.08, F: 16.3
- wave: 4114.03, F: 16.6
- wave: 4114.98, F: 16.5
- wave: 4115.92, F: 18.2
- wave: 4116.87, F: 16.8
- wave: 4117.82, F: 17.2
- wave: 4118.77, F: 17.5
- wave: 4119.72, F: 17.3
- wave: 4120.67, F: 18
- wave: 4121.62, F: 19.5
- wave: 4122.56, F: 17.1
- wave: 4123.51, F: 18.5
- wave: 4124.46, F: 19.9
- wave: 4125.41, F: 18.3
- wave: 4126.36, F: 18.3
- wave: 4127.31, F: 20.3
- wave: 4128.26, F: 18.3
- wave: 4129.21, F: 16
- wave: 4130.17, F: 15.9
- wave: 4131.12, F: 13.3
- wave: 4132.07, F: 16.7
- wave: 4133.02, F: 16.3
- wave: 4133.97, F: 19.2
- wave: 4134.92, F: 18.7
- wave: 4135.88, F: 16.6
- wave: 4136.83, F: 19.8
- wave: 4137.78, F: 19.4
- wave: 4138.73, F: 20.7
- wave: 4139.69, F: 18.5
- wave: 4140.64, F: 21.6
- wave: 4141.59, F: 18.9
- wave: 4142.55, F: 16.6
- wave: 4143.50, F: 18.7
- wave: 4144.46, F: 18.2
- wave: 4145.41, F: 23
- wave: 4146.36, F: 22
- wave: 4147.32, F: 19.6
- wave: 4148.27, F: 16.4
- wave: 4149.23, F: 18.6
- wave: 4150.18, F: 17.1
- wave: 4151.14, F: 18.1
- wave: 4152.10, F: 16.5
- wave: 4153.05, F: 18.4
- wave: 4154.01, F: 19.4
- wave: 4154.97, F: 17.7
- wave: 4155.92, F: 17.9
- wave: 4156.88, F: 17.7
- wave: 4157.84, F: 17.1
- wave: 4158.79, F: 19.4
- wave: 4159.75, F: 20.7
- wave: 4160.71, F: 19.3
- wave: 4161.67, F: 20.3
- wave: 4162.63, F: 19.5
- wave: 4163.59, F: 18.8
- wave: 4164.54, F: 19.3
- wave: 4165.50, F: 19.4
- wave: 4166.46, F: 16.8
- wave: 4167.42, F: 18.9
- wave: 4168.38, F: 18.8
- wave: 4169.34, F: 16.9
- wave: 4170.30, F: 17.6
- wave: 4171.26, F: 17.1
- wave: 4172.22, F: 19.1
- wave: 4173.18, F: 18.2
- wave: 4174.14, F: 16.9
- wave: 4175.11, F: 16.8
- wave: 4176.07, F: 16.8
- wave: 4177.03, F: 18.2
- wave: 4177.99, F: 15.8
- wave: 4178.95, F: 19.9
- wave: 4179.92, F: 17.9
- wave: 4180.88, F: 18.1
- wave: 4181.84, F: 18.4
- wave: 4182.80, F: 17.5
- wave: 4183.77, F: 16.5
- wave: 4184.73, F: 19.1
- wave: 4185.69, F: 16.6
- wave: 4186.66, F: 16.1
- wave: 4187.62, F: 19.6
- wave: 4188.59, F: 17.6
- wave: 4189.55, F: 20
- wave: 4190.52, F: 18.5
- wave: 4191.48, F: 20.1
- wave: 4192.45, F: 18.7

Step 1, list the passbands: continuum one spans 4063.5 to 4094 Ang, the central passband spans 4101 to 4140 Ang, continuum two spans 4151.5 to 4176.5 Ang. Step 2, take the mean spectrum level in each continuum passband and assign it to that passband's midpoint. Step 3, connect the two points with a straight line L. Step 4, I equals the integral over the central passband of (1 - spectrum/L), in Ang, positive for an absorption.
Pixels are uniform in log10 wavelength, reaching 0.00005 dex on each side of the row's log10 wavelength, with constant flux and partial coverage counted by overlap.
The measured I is 2.30 Ang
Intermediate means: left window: 18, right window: 18.3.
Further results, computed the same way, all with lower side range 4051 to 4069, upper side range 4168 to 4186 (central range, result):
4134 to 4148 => -1.0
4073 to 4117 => 4.1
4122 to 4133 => 0.4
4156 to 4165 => -0.6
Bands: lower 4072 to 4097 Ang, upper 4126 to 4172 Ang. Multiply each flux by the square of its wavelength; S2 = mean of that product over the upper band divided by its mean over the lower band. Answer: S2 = 1.08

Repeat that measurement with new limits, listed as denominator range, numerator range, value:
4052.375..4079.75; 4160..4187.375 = 1.05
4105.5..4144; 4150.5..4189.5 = 1.06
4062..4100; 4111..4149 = 1.05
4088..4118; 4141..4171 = 1.16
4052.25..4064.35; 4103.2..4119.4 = 0.90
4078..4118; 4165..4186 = 1.10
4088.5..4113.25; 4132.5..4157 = 1.17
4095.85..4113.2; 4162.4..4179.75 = 1.19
